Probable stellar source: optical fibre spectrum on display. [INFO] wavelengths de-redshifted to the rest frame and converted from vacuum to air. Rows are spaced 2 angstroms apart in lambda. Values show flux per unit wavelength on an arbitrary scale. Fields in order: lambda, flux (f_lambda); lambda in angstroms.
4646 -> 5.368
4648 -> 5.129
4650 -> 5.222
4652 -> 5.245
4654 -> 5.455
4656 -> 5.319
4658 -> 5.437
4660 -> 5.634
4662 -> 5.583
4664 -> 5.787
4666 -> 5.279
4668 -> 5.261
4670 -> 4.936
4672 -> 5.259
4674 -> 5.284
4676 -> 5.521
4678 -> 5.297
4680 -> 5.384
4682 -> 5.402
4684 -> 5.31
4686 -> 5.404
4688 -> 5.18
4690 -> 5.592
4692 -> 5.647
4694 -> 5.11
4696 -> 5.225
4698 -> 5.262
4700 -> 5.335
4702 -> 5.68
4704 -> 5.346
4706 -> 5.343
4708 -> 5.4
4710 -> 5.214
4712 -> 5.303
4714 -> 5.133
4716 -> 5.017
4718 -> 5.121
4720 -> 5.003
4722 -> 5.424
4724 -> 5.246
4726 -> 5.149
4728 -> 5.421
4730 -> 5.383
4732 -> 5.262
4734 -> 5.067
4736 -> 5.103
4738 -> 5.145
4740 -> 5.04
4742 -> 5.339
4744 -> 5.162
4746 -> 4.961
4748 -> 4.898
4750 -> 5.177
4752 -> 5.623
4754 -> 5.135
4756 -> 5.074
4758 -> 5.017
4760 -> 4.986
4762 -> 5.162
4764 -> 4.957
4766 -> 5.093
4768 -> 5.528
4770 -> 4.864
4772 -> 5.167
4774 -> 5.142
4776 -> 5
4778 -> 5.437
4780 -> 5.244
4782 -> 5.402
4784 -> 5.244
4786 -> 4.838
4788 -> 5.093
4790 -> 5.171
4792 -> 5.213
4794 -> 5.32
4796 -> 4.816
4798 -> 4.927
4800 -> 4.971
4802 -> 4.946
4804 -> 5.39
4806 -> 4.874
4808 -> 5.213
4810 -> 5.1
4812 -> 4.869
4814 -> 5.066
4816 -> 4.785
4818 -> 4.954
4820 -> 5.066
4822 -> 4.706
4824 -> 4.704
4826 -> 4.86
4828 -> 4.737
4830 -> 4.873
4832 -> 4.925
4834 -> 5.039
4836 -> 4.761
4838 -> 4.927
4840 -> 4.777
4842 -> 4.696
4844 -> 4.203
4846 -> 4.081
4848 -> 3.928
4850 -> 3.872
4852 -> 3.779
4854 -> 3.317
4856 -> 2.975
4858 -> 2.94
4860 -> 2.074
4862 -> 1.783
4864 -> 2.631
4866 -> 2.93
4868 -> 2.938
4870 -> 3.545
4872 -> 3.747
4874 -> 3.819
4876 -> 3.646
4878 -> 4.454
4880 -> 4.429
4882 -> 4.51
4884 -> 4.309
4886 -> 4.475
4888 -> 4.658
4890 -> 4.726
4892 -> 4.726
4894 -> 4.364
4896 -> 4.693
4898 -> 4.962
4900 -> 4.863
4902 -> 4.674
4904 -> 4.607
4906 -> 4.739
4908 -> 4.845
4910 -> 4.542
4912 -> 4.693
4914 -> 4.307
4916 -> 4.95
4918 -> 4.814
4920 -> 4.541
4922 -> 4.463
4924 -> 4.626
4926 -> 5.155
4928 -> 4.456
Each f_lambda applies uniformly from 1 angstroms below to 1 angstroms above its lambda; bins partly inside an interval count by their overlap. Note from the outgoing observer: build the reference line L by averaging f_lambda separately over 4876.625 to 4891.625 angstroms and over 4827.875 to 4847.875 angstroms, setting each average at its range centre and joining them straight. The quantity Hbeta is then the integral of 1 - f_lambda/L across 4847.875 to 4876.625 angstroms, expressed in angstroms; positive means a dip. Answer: 8.86 angstroms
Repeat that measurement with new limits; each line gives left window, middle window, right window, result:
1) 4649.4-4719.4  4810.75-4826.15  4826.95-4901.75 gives -1.7 angstroms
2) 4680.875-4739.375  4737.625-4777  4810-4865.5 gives -1.9 angstroms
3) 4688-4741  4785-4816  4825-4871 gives -4.9 angstroms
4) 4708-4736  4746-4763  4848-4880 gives -1.2 angstroms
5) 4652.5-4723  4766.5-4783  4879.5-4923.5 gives -0.5 angstroms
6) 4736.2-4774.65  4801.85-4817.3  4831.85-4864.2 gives -2.4 angstroms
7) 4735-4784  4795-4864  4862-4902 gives 2.3 angstroms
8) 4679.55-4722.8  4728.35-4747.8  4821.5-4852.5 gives -0.2 angstroms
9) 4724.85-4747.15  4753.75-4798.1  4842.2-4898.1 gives -3.3 angstroms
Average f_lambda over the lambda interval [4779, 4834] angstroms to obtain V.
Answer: 5.01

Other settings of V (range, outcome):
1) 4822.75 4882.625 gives 3.93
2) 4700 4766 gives 5.2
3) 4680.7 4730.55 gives 5.31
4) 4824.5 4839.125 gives 4.87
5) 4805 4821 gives 4.99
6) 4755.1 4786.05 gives 5.14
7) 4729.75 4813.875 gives 5.12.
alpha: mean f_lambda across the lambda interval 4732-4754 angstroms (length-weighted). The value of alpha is 5.16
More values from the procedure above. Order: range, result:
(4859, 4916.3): 4.12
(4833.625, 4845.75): 4.68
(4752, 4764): 5.11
